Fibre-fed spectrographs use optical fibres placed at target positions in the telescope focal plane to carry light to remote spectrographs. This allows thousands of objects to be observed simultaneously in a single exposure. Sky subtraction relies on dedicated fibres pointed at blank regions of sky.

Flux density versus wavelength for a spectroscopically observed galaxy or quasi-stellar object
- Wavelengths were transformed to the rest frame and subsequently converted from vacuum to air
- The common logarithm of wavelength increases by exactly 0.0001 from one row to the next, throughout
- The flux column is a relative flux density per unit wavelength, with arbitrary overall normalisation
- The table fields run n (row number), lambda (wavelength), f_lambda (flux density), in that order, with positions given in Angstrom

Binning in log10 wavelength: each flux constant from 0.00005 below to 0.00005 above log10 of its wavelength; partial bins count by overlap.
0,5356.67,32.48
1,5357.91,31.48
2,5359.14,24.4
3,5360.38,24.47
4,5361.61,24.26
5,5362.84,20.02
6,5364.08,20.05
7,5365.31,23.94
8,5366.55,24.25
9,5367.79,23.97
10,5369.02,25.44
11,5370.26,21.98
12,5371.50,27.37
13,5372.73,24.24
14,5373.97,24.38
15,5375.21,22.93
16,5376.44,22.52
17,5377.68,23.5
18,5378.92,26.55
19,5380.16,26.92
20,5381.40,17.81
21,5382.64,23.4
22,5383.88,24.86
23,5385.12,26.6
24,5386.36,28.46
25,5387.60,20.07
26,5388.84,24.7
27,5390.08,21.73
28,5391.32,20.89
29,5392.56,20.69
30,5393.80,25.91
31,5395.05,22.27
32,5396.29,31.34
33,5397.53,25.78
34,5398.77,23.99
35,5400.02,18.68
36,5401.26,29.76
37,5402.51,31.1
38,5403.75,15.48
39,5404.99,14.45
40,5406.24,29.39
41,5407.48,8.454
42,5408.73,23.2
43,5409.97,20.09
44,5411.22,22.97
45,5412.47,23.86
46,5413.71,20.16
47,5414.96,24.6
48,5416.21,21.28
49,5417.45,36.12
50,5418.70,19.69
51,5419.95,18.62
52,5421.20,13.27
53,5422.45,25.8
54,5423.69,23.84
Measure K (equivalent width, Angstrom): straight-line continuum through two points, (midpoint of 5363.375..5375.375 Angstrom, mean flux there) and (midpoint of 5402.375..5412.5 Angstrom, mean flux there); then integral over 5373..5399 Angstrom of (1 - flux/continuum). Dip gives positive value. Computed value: -2.1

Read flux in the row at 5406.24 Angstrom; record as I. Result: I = 29.39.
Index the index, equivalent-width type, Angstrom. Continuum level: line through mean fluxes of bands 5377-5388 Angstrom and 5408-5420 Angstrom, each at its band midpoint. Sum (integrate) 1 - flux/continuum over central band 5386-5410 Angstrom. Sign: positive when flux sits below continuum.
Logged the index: 0.9 Angstrom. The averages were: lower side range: 24.3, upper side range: 23.1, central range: 22.8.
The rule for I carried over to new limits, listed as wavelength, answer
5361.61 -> 24.26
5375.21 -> 22.93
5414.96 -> 24.6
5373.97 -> 24.38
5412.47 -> 23.86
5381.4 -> 17.81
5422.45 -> 25.8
